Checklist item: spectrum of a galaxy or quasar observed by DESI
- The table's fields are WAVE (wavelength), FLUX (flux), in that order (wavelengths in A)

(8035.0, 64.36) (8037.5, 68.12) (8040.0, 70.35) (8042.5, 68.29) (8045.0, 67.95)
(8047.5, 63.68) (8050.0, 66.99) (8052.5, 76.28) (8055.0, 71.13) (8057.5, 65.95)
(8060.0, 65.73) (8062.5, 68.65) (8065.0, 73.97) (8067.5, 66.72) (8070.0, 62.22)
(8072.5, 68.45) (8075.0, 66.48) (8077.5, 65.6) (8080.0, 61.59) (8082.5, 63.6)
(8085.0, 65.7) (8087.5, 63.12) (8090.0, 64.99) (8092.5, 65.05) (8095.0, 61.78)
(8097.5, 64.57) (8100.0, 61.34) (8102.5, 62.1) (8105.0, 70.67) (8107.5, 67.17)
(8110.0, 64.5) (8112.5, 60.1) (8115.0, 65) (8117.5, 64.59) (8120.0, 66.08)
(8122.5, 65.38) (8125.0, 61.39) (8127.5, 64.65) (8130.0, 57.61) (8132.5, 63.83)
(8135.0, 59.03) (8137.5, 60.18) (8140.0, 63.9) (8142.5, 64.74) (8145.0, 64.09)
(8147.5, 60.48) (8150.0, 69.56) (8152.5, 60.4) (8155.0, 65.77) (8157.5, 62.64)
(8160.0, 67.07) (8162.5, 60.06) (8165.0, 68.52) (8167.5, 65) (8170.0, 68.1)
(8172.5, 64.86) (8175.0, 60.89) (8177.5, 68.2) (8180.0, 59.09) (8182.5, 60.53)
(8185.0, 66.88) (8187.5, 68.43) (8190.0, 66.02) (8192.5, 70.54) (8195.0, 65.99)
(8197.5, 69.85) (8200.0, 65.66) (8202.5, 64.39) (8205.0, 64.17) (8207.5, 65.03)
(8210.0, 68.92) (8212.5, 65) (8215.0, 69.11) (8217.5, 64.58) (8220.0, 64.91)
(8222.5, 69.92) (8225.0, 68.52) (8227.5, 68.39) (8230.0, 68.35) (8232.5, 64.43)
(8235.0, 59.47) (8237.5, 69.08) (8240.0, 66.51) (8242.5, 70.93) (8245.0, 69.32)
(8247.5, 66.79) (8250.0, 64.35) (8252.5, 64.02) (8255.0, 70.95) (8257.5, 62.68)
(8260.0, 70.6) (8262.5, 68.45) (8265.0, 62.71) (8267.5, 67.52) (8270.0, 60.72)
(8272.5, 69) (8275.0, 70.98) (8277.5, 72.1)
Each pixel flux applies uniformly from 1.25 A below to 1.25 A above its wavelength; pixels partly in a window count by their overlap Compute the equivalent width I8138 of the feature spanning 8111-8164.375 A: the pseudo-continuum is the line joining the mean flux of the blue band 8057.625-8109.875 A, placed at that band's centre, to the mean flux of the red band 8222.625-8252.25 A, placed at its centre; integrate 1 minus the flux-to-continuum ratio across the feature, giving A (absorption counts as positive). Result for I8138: 2.2 A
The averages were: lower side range 65.5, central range 63.2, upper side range 66.9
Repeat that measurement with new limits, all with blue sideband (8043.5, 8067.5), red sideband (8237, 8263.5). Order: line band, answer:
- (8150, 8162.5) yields 0.7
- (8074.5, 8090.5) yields 1.0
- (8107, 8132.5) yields 1.8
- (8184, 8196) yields 0.1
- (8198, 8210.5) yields 0.4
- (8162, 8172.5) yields 0.4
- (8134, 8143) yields 0.9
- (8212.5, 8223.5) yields 0.2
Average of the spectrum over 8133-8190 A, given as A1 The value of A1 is 64.1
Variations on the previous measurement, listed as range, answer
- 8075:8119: 64.3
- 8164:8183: 64.5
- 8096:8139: 63.4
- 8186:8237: 66.6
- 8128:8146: 62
